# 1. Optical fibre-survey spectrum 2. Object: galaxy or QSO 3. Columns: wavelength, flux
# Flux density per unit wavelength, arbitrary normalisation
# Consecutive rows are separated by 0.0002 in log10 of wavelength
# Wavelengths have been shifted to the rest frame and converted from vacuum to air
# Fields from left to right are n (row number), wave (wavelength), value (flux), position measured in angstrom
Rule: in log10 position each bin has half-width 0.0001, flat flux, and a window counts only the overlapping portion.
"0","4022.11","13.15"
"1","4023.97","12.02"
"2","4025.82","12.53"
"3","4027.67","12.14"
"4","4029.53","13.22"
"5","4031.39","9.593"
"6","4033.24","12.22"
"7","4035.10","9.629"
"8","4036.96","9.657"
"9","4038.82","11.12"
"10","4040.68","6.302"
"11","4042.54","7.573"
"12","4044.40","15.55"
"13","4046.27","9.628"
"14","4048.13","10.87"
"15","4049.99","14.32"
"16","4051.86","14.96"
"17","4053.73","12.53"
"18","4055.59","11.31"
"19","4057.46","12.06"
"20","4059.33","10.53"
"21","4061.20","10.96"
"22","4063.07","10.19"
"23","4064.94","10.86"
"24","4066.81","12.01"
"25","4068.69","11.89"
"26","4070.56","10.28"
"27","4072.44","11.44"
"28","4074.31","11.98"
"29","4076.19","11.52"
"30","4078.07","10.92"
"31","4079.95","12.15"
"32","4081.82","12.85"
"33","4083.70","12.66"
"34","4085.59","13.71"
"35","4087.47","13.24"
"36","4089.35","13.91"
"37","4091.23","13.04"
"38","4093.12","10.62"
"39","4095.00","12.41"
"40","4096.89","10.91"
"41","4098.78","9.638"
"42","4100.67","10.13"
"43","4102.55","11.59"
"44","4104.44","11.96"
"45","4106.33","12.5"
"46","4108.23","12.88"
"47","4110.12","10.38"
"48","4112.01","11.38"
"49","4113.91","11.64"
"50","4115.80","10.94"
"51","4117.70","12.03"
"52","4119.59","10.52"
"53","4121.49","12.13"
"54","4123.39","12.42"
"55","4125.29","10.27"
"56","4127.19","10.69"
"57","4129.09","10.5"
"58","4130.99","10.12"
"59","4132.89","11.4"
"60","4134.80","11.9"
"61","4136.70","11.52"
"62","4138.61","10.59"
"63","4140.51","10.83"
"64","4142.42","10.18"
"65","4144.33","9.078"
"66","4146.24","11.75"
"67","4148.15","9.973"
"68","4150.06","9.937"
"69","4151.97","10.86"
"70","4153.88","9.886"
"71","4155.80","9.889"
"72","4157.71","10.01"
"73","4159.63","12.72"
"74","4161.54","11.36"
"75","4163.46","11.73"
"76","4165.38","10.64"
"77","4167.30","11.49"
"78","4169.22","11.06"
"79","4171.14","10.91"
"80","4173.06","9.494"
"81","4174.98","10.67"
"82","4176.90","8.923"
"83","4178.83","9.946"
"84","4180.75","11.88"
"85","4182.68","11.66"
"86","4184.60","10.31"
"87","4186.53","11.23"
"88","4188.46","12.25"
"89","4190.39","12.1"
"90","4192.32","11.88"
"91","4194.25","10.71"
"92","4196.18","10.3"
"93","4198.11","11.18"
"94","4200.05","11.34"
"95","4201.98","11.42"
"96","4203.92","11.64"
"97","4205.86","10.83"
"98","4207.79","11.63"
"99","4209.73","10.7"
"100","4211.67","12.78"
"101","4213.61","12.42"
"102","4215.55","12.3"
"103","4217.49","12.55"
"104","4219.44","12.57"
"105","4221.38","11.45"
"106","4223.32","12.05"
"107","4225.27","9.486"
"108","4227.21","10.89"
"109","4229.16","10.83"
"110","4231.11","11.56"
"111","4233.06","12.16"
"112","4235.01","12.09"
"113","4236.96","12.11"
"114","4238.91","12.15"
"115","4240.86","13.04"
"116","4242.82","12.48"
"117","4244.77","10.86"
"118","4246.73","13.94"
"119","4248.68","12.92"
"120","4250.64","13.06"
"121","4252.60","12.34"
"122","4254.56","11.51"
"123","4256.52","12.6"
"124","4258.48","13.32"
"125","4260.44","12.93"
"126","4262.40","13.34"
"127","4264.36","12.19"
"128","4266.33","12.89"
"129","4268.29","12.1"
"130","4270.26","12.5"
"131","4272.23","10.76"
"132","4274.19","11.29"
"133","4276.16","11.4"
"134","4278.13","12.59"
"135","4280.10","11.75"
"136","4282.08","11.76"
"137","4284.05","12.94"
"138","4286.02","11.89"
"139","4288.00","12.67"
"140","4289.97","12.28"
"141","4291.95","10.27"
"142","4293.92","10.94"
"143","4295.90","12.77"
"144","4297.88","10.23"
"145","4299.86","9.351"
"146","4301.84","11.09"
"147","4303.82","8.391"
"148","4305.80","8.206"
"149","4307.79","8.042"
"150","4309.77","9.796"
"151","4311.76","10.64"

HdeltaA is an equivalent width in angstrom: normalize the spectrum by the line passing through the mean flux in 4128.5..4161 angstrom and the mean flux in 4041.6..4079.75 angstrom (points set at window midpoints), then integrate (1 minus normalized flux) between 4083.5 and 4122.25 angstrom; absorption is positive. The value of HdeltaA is -2.4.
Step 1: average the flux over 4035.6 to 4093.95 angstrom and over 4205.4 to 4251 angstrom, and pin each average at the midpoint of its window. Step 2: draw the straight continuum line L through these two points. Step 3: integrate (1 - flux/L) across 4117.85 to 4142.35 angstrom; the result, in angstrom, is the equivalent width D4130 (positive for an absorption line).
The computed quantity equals 1.42 angstrom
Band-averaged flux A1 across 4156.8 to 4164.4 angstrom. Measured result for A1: 11.5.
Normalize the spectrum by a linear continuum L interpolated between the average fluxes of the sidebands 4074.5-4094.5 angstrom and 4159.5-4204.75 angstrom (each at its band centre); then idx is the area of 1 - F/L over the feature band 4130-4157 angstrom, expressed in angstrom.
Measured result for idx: 2.5 angstrom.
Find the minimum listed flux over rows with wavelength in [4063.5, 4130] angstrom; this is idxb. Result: 9.638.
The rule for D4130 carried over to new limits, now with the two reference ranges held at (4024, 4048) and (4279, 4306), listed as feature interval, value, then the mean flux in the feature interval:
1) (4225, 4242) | -0.97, 11.7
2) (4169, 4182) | 0.69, 10.4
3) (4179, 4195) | -0.64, 11.4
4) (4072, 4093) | -3.04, 12.4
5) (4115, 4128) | -0.45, 11.3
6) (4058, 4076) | -0.52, 11.2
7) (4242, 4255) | -1.65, 12.5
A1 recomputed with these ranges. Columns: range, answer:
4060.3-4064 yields 10.6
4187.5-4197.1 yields 11.5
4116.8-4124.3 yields 11.8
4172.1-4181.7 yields 10.2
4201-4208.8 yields 11.4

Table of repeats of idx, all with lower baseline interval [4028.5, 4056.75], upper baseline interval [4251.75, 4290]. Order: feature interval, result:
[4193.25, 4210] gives 1.2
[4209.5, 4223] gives -0.2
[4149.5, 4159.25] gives 1.2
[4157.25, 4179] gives 1.9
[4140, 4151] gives 1.3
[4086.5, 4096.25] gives -1.0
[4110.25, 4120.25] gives 0.3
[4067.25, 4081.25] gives -0.2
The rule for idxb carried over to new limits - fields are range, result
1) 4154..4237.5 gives 8.923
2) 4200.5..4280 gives 9.486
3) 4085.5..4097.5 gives 10.62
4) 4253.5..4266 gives 11.51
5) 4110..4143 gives 10.12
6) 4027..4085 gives 6.302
